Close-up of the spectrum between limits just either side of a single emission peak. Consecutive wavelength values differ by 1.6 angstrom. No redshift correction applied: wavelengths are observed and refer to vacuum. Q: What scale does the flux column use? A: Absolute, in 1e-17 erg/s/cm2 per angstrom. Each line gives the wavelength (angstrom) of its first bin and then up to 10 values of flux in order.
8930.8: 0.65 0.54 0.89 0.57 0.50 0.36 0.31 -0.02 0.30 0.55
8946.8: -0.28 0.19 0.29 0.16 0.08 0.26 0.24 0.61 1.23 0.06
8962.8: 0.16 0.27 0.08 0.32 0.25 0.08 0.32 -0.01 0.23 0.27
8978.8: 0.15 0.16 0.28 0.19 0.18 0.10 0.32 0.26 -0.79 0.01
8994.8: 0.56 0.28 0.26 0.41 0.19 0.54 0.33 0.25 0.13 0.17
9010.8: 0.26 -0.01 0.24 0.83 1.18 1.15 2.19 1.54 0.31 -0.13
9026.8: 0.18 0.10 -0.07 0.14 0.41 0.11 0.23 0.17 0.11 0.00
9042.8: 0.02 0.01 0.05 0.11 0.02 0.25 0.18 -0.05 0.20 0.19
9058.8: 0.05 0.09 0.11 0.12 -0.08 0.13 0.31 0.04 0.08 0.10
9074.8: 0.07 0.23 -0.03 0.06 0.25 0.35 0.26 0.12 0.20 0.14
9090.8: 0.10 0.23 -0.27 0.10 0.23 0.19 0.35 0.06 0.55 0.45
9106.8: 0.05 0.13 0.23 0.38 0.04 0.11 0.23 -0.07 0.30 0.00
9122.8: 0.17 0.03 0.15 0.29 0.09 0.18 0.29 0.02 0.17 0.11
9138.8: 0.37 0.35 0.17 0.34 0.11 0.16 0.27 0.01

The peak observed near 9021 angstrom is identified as [O III] 5007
